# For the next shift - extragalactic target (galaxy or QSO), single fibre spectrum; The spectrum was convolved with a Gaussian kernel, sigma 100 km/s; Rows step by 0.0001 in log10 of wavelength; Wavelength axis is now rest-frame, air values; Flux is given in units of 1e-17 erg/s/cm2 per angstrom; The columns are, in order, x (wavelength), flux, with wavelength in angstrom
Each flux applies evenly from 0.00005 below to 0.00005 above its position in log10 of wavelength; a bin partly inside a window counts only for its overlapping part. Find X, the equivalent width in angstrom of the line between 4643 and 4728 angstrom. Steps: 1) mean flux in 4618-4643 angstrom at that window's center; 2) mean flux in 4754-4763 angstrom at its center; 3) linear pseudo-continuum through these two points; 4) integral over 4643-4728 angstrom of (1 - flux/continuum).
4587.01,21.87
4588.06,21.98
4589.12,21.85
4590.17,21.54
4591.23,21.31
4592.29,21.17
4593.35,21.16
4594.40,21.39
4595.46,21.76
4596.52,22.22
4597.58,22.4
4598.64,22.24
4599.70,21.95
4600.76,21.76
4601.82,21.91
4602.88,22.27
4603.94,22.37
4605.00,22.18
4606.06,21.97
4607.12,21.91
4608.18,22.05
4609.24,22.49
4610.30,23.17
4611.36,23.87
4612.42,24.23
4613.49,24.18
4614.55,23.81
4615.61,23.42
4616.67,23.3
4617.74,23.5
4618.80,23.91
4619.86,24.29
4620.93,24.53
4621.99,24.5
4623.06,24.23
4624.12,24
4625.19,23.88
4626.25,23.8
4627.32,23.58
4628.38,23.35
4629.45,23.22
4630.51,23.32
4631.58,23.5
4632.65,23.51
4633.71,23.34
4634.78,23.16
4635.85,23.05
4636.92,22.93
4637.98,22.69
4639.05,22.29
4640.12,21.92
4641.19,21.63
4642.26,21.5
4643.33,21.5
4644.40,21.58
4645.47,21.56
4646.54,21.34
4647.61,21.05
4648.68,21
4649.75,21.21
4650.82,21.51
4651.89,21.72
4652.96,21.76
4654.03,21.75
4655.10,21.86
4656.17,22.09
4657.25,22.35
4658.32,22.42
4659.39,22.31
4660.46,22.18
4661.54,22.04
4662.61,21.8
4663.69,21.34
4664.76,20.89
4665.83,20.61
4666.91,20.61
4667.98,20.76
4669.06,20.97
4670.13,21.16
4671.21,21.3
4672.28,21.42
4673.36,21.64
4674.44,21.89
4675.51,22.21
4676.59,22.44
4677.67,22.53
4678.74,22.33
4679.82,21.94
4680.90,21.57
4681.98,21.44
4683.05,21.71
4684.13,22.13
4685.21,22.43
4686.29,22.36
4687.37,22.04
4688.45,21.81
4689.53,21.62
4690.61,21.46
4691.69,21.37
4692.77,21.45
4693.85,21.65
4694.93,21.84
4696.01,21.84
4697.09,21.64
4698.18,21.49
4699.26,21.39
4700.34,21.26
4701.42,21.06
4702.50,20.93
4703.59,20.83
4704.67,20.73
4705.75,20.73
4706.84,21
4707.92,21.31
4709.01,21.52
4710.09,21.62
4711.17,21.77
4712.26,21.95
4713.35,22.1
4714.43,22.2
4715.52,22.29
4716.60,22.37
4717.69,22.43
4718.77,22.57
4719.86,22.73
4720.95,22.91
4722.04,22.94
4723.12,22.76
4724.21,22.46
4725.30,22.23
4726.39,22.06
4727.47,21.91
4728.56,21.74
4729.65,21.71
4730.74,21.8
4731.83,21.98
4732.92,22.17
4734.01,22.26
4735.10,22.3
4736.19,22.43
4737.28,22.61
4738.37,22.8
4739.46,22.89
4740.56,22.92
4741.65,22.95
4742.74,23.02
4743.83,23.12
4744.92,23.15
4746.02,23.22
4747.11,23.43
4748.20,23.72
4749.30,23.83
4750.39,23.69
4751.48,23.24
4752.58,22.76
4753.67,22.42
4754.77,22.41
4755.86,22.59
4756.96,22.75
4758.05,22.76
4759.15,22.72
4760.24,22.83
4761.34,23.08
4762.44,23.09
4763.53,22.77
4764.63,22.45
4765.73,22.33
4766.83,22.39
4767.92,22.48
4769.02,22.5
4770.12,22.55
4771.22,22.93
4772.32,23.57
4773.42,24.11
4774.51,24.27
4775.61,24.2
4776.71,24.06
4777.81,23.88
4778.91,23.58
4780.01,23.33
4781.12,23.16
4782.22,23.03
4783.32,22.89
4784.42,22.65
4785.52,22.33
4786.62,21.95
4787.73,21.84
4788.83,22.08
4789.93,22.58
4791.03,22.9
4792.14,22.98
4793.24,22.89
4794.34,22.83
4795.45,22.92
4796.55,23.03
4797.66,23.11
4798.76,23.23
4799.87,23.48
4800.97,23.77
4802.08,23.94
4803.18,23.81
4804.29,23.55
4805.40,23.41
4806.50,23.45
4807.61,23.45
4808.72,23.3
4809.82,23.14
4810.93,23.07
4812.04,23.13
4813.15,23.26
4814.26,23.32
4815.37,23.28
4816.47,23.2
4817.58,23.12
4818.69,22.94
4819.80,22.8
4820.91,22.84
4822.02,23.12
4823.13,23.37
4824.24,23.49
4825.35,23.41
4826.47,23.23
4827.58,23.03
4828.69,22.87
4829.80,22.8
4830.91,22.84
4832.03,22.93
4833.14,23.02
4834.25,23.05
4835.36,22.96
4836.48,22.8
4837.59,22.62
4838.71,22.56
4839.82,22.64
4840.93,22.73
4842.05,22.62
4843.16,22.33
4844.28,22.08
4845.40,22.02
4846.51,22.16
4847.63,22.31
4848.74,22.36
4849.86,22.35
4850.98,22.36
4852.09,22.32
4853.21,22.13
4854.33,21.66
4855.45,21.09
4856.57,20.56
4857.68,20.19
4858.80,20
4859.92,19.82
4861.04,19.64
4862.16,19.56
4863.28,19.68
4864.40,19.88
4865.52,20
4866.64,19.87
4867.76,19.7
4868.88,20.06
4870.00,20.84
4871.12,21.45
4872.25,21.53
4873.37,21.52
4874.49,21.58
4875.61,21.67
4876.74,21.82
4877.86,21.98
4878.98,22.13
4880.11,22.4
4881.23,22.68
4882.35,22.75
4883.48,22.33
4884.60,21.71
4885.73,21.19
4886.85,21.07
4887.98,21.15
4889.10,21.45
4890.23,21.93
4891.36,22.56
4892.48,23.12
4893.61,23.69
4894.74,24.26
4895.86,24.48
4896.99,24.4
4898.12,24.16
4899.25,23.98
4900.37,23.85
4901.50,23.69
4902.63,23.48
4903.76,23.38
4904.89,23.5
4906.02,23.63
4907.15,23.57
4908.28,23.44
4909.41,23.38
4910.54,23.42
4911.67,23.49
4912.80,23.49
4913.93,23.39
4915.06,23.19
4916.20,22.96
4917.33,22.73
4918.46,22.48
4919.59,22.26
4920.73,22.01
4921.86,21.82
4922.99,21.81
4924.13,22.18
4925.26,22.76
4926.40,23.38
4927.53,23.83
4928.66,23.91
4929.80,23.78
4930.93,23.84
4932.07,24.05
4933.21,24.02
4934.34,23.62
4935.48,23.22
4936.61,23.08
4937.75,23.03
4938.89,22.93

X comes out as 4.9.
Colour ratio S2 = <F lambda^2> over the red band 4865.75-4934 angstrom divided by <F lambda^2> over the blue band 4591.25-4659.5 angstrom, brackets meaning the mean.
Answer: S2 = 1.13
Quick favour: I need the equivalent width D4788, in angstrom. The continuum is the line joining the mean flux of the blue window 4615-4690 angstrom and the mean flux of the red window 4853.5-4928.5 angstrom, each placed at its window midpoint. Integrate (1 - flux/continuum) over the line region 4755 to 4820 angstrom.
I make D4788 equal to -2.46 angstrom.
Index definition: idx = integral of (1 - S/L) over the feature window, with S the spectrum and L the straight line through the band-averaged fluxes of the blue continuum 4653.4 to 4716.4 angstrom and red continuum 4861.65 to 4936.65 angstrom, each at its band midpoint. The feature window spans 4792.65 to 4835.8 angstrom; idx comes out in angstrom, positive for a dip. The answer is -2.0 angstrom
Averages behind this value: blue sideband 21.6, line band 23.2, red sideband 22.5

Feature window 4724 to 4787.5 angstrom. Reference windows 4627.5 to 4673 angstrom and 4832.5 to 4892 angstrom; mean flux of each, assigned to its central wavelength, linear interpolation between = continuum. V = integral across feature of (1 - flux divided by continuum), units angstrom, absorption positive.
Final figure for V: -3.1 angstrom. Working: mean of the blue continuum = 22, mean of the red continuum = 21.6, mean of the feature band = 22.8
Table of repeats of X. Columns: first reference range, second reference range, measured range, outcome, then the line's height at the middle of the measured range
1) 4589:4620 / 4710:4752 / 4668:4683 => 0.55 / 22.6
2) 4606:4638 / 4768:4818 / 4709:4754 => 1.40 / 23.3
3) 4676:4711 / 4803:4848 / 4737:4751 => -0.67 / 22.1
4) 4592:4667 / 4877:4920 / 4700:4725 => 0.86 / 22.6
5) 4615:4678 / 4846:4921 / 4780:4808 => -1.00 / 22.2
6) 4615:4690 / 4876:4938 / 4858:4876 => 1.95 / 22.9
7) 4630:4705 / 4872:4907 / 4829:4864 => 1.02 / 22.5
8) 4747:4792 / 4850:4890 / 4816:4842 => -1.27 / 21.9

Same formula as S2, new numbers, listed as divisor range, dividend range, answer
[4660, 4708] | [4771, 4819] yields 1.13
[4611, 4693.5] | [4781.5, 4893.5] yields 1.08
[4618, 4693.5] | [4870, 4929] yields 1.13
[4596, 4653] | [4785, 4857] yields 1.09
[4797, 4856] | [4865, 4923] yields 1.01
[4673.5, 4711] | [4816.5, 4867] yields 1.09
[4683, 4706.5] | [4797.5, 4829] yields 1.14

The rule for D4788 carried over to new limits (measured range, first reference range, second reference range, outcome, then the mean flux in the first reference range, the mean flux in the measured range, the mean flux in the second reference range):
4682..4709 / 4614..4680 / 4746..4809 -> 1.4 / 22.4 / 21.5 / 23.1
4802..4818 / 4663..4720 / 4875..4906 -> -0.7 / 21.6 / 23.4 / 22.8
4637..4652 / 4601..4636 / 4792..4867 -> 1.0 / 23.3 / 21.6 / 22.5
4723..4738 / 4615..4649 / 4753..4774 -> 0.4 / 23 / 22.2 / 22.8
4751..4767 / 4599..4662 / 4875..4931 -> 0.0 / 22.7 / 22.7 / 22.9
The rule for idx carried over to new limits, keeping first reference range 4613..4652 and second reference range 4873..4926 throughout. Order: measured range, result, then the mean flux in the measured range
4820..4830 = -0.14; 23.1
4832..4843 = 0.01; 22.8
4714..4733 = 0.46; 22.3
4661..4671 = 0.76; 21.1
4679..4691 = 0.52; 21.9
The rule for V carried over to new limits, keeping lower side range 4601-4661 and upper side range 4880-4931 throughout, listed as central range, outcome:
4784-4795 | 0.2 angstrom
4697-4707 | 0.7 angstrom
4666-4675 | 0.6 angstrom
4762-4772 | 0.1 angstrom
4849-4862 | 1.1 angstrom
